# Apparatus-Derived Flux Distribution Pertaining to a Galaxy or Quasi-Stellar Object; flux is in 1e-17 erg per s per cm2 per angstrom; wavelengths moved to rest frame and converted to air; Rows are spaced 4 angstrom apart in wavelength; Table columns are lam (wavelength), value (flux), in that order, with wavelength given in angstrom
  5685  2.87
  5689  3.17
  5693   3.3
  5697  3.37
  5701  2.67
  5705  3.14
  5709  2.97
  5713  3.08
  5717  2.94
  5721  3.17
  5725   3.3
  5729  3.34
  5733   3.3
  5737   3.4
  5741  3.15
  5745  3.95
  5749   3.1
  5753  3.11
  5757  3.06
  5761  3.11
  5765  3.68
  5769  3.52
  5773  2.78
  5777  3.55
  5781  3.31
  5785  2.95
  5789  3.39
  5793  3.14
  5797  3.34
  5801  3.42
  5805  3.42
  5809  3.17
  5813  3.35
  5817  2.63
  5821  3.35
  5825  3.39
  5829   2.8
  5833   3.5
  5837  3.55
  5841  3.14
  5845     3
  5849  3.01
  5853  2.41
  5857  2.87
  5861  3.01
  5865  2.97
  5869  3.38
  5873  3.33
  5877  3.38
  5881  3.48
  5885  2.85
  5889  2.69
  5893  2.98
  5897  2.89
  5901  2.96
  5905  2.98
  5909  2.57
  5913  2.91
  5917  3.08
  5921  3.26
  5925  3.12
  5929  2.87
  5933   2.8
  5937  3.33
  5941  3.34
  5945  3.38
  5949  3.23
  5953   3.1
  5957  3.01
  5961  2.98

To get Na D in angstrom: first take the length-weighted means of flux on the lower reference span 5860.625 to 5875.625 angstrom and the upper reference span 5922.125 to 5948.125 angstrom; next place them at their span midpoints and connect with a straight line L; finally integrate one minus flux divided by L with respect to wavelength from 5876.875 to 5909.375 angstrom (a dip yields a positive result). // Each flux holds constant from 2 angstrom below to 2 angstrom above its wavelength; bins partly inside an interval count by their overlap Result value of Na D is 2.1 angstrom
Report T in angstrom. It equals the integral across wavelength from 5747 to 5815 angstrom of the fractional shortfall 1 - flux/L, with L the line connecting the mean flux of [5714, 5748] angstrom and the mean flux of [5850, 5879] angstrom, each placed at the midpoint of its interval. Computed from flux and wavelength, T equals -1.1 angstrom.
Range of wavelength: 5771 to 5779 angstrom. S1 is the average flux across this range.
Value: 3.17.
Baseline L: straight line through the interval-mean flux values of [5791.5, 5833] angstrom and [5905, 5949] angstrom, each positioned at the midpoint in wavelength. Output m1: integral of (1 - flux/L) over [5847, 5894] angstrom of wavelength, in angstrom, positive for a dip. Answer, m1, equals 1.6 angstrom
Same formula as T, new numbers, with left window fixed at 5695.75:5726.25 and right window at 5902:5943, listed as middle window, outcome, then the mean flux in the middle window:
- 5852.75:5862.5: 0.72 angstrom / 2.81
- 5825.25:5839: -1.15 angstrom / 3.3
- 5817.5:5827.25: -0.63 angstrom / 3.24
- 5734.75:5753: -1.83 angstrom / 3.37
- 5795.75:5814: -1.74 angstrom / 3.34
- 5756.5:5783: -2.12 angstrom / 3.3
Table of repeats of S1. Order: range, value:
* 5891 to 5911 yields 2.88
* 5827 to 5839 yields 3.28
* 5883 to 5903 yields 2.87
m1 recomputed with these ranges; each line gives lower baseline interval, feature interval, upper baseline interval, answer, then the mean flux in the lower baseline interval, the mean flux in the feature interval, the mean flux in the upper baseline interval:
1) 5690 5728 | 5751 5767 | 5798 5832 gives -0.4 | 3.11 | 3.24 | 3.2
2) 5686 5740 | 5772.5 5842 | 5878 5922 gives -4.1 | 3.16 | 3.24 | 2.97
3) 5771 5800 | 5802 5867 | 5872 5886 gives 3.0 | 3.22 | 3.1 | 3.28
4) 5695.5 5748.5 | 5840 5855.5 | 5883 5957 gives 1.1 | 3.21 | 2.87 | 3.02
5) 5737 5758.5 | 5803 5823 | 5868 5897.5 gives 0.2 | 3.29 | 3.18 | 3.13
